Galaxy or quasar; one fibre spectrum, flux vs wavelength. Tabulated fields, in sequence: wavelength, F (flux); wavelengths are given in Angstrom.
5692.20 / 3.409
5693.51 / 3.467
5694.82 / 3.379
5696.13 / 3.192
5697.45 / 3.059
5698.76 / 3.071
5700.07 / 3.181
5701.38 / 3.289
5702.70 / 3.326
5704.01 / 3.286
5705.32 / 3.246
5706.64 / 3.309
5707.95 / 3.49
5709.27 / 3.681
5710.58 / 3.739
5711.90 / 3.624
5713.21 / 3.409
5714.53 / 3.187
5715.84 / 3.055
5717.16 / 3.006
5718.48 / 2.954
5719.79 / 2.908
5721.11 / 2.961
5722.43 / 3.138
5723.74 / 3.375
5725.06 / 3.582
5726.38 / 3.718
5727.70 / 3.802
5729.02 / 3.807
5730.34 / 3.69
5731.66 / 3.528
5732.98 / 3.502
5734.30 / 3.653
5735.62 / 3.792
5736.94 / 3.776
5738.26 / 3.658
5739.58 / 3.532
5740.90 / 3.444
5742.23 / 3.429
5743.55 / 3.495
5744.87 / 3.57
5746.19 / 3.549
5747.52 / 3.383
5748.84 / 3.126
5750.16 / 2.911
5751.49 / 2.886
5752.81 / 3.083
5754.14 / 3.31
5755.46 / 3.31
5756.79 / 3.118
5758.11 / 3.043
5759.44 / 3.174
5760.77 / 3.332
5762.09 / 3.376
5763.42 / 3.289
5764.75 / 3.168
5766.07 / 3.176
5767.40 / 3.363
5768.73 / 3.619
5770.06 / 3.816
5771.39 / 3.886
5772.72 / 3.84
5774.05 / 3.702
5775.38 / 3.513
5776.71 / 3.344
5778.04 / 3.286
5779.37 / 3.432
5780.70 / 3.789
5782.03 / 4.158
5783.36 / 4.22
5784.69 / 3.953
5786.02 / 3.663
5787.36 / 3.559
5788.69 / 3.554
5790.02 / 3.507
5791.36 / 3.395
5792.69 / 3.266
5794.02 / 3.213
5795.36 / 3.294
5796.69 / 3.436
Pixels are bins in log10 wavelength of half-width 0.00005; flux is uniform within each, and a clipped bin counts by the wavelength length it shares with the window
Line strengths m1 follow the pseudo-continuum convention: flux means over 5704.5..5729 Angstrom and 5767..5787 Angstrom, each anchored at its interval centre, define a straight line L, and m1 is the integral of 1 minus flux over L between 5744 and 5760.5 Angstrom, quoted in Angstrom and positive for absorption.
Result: 1.6 Angstrom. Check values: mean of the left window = 3.36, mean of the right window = 3.71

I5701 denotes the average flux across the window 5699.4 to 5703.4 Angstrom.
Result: 3.27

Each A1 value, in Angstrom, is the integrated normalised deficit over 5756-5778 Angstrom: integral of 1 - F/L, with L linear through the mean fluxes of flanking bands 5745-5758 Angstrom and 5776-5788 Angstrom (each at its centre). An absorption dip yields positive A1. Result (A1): 0.3 Angstrom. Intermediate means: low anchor 3.2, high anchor 3.71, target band 3.42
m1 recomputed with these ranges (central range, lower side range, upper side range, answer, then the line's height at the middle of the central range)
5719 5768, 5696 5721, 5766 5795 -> 0.7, 3.43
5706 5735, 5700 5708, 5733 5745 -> 0.2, 3.44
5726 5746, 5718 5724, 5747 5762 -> -3.4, 3.1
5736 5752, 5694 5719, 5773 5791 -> 0.3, 3.48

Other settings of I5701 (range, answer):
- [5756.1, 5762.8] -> 3.21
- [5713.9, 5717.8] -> 3.08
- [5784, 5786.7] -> 3.81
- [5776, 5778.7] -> 3.32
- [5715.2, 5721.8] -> 2.97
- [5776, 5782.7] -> 3.6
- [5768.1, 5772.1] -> 3.77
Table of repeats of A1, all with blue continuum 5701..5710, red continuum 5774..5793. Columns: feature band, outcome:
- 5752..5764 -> 1.1 Angstrom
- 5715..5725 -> 1.0 Angstrom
